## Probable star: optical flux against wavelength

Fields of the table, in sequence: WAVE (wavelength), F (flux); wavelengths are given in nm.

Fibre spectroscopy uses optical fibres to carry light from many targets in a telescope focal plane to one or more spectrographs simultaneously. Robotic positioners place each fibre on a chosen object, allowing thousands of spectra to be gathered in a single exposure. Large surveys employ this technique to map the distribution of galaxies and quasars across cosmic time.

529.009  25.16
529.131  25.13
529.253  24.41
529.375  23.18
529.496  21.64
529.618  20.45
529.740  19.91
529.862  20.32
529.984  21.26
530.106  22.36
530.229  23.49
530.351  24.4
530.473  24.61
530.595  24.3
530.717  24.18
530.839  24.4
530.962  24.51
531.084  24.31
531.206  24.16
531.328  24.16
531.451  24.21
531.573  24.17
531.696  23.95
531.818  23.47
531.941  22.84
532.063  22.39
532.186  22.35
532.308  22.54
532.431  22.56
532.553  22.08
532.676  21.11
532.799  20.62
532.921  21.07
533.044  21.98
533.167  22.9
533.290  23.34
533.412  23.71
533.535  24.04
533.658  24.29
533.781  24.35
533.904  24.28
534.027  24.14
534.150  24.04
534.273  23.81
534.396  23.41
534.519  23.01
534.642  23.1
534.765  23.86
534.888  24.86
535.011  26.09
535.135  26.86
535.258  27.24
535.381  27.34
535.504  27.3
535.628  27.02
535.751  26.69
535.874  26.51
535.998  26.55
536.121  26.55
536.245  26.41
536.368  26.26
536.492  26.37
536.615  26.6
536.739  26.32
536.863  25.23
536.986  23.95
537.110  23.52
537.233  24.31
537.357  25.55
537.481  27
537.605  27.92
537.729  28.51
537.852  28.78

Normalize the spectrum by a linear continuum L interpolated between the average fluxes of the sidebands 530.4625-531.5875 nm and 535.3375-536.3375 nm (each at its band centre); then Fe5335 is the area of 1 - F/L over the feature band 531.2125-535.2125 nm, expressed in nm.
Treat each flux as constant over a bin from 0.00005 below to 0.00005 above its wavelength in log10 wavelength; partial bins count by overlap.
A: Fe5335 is 0.31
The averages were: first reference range 24.3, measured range 23.4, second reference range 26.8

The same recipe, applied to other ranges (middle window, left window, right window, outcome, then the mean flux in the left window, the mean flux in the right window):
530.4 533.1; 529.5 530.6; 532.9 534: -0.05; 22.2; 23.4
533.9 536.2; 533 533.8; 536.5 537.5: -0.10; 23.5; 25.3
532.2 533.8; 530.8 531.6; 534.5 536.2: 0.15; 24.3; 26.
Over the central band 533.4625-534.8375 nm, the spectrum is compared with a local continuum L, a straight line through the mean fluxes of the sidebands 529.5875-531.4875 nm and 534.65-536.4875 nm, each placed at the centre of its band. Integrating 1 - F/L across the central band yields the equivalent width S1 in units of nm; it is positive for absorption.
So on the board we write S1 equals 0.08 nm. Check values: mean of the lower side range 23.2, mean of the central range 23.9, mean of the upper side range 26.3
